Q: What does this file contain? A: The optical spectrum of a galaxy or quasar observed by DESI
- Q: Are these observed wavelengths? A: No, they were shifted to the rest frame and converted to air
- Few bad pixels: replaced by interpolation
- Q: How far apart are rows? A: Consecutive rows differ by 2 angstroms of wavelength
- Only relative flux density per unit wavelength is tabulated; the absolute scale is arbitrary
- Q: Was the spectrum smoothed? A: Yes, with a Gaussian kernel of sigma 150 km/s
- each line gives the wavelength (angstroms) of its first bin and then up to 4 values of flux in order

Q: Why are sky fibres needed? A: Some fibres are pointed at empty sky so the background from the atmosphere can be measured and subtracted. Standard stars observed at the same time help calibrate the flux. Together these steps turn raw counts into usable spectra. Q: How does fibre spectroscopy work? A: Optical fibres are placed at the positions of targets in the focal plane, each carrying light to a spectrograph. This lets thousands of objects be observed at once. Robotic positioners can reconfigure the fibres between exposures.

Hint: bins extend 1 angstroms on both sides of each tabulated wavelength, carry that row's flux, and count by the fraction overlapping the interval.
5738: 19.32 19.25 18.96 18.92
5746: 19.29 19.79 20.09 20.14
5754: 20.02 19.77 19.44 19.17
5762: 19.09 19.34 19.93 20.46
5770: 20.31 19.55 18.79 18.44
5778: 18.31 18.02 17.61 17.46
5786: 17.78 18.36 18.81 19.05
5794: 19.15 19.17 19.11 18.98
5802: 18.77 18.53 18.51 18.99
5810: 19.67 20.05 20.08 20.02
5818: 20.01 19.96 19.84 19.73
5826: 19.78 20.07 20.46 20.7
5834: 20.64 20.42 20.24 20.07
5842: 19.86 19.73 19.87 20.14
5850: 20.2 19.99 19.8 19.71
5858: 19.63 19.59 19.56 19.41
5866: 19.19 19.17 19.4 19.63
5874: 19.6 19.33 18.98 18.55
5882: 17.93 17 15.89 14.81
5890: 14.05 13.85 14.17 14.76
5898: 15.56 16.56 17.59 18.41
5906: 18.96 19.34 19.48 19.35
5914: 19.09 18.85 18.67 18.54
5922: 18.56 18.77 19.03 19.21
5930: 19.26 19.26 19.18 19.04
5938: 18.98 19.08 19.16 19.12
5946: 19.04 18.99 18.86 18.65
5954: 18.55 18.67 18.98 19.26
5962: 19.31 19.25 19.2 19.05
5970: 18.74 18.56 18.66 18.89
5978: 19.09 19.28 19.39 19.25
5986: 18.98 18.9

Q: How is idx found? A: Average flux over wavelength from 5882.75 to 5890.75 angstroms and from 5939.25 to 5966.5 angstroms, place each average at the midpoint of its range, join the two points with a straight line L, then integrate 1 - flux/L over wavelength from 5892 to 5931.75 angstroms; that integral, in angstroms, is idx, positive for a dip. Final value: -2.7 angstroms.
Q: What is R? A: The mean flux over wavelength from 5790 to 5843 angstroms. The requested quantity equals 19.7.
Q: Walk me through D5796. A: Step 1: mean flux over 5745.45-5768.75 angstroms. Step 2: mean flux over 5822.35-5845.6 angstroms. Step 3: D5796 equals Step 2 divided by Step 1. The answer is 1.02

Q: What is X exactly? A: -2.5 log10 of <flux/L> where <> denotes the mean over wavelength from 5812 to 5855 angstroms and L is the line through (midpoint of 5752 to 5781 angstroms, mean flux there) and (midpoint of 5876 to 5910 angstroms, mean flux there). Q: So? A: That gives -0.12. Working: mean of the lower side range 19.4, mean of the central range 20.1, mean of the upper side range 16.8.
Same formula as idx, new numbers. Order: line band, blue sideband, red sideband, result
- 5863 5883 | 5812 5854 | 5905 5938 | 0.50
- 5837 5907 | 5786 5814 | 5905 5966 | 2.55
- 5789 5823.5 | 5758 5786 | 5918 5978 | -0.73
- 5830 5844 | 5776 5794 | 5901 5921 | -1.37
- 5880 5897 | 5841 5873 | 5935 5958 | 3.43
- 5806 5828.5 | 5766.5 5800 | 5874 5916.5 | -1.76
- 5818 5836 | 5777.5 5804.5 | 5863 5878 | -1.20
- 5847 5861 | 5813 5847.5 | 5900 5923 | -0.13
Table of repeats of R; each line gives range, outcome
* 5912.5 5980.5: 19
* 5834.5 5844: 20.1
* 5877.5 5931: 17.6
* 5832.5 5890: 19.1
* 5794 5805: 18.9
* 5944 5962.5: 18.9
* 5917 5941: 19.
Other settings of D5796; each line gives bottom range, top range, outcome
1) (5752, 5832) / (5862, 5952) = 0.95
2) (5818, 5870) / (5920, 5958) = 0.95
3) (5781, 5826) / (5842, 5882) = 1.02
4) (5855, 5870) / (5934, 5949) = 0.98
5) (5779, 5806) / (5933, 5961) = 1.02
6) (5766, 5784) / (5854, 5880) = 1.03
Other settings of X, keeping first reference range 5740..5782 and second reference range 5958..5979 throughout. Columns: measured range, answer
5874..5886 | 0.05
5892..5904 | 0.21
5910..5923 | 0.01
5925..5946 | 0.00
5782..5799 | 0.04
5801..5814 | 0.01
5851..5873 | -0.02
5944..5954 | 0.01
